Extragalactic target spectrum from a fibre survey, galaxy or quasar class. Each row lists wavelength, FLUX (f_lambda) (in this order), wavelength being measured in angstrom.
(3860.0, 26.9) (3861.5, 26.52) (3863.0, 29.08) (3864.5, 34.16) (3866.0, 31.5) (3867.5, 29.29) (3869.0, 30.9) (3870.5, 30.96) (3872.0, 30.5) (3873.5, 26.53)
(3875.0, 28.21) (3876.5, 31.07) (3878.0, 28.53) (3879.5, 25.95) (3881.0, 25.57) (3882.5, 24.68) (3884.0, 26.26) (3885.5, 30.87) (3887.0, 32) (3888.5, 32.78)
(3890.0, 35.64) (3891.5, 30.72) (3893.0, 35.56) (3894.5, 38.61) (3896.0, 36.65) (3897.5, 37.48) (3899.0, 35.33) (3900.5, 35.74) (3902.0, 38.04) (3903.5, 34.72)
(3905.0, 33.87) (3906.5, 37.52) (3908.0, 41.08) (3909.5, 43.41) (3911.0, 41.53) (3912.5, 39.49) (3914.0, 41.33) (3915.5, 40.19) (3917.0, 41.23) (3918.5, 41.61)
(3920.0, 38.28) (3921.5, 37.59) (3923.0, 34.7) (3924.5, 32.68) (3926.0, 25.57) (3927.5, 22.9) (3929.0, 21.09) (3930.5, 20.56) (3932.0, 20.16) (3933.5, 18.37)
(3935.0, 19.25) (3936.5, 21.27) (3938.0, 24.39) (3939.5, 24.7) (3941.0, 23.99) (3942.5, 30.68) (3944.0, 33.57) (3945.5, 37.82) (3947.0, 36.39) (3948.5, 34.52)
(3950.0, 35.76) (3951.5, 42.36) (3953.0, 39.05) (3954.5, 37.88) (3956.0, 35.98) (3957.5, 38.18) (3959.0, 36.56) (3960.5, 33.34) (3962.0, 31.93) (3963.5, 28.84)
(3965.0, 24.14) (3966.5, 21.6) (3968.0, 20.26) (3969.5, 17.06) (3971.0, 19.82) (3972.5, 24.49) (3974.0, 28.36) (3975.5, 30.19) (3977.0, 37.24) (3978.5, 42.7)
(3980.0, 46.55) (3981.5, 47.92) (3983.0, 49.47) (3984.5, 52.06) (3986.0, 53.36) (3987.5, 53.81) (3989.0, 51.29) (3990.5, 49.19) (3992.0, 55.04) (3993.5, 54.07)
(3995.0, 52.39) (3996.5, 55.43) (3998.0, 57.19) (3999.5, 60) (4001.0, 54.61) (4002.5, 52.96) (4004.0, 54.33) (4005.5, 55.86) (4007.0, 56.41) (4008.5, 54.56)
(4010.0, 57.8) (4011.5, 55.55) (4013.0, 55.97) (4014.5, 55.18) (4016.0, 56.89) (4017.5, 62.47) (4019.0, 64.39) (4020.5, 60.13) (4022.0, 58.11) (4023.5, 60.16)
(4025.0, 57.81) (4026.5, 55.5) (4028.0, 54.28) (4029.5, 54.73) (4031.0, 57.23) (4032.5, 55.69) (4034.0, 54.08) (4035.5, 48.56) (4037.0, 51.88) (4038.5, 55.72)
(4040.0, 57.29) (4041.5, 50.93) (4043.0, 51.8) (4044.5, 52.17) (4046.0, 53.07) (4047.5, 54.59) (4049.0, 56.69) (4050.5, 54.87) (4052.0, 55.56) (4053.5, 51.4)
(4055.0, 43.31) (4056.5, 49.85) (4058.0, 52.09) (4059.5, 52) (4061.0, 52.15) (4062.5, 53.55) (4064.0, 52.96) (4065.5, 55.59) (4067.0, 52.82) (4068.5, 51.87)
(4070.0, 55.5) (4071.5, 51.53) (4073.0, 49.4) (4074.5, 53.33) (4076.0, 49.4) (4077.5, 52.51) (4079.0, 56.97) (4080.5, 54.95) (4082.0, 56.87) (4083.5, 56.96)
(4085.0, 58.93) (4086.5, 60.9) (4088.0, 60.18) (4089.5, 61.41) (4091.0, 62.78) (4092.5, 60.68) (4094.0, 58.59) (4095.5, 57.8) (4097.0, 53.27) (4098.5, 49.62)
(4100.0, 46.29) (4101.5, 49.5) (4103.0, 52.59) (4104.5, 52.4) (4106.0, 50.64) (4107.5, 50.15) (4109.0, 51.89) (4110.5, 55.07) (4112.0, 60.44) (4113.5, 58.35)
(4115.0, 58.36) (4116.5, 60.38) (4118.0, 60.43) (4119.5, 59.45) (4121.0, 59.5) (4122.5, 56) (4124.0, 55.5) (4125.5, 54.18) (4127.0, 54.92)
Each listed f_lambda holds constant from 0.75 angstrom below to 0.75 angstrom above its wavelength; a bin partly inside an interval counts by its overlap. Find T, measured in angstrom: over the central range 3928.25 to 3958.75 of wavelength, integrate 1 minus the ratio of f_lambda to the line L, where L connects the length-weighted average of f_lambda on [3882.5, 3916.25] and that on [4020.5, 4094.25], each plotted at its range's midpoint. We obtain 8.5 angstrom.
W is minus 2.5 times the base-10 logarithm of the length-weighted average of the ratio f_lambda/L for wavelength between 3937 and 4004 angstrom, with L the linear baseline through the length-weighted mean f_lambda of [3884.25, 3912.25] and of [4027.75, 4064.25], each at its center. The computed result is 0.146 mag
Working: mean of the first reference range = 36.1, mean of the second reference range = 53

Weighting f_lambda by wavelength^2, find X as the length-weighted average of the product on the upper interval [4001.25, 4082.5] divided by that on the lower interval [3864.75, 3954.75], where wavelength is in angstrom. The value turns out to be 1.80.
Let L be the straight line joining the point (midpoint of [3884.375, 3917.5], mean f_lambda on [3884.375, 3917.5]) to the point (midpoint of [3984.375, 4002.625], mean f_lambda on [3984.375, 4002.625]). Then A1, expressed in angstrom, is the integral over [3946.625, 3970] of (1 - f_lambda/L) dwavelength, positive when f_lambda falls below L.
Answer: 7.4 angstrom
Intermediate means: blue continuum 36.8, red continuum 54.1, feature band 32.2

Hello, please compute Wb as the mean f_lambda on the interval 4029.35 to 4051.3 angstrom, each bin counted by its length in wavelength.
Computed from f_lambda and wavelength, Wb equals 53.9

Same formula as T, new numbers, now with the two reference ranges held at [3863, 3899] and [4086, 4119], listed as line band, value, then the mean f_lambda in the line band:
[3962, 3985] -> 5.1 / 32.5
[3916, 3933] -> 2.5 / 30.5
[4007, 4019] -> -3.0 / 57.4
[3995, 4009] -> -3.4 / 55.5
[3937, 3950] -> 2.5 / 30.9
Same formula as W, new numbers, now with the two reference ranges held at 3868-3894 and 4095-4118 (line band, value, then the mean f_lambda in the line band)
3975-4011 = -0.226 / 51.6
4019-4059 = -0.165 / 54.3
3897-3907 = -0.125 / 36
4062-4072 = -0.078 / 53.4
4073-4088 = -0.089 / 55.6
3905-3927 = -0.134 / 38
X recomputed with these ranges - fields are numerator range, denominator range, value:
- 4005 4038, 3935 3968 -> 1.86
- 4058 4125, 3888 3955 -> 1.80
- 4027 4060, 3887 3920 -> 1.51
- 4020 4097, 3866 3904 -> 1.89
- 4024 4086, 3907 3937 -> 1.78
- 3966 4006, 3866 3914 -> 1.40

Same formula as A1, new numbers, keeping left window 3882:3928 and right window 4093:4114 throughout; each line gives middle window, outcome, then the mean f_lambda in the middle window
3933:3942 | 3.8 angstrom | 22.3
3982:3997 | -3.3 angstrom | 52.5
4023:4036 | -2.4 angstrom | 55.4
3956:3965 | 1.6 angstrom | 33.2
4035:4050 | -1.7 angstrom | 53.4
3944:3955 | 0.6 angstrom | 37.4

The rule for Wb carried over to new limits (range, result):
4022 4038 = 55.1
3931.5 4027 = 42.5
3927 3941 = 21.5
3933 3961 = 31.9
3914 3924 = 39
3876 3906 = 32.6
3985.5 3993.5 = 52.7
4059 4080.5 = 52.9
